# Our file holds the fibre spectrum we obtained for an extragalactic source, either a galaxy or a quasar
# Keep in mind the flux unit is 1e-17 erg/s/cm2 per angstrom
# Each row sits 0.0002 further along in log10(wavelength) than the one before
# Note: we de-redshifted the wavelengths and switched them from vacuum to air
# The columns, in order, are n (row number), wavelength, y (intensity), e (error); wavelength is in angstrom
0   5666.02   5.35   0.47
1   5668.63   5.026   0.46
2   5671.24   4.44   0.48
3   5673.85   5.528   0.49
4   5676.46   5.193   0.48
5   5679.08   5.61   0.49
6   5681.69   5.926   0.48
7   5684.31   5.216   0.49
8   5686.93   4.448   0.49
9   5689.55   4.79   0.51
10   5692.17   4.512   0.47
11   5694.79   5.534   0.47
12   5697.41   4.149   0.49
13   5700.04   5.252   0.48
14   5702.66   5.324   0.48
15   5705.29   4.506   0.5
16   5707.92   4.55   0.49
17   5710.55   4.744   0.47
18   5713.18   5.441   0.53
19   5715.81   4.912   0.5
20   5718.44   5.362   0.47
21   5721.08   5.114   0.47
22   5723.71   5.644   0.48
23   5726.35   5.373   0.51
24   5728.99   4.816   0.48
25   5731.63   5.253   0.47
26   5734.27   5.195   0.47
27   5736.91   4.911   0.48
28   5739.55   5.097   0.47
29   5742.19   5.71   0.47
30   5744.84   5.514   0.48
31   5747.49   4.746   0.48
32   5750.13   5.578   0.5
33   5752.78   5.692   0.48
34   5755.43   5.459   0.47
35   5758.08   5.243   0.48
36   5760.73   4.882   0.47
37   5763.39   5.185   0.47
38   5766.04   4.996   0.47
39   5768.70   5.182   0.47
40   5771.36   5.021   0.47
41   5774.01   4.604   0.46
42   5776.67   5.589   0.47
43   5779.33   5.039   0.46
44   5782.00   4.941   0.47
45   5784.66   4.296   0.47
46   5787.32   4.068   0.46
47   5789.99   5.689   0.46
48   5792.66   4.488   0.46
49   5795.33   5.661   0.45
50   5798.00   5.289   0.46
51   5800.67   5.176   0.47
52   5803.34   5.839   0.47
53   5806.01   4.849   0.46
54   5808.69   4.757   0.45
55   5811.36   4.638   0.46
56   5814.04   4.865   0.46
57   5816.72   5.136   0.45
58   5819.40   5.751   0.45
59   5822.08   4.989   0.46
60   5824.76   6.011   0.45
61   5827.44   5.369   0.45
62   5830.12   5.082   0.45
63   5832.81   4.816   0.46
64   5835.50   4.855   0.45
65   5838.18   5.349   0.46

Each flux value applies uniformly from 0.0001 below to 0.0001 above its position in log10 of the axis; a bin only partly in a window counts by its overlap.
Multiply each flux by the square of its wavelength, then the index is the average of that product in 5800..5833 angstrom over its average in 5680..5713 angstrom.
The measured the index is 1.10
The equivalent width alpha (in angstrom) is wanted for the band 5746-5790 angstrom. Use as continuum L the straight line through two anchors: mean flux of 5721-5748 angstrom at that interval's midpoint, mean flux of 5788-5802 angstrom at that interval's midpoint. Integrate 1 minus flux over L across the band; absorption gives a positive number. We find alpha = 1.4 angstrom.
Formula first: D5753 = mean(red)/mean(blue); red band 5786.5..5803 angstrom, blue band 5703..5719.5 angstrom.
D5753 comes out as 1.04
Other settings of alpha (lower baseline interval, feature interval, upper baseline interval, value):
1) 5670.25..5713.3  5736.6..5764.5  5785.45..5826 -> -1.2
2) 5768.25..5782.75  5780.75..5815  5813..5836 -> 1.1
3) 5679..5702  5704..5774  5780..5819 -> -1.9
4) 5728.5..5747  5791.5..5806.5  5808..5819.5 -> -0.7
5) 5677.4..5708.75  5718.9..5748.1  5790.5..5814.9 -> -1.2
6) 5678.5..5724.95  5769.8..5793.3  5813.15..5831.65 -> 1.6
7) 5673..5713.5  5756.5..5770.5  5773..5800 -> -0.3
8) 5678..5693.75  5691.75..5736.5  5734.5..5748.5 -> 0.9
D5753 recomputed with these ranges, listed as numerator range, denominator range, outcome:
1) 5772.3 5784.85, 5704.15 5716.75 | 1.03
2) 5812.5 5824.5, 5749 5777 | 1.01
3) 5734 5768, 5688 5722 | 1.06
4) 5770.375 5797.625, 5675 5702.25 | 0.98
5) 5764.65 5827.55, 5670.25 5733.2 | 1.00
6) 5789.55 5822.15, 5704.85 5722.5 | 1.04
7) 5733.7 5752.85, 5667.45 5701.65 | 1.05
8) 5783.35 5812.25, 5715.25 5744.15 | 0.95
